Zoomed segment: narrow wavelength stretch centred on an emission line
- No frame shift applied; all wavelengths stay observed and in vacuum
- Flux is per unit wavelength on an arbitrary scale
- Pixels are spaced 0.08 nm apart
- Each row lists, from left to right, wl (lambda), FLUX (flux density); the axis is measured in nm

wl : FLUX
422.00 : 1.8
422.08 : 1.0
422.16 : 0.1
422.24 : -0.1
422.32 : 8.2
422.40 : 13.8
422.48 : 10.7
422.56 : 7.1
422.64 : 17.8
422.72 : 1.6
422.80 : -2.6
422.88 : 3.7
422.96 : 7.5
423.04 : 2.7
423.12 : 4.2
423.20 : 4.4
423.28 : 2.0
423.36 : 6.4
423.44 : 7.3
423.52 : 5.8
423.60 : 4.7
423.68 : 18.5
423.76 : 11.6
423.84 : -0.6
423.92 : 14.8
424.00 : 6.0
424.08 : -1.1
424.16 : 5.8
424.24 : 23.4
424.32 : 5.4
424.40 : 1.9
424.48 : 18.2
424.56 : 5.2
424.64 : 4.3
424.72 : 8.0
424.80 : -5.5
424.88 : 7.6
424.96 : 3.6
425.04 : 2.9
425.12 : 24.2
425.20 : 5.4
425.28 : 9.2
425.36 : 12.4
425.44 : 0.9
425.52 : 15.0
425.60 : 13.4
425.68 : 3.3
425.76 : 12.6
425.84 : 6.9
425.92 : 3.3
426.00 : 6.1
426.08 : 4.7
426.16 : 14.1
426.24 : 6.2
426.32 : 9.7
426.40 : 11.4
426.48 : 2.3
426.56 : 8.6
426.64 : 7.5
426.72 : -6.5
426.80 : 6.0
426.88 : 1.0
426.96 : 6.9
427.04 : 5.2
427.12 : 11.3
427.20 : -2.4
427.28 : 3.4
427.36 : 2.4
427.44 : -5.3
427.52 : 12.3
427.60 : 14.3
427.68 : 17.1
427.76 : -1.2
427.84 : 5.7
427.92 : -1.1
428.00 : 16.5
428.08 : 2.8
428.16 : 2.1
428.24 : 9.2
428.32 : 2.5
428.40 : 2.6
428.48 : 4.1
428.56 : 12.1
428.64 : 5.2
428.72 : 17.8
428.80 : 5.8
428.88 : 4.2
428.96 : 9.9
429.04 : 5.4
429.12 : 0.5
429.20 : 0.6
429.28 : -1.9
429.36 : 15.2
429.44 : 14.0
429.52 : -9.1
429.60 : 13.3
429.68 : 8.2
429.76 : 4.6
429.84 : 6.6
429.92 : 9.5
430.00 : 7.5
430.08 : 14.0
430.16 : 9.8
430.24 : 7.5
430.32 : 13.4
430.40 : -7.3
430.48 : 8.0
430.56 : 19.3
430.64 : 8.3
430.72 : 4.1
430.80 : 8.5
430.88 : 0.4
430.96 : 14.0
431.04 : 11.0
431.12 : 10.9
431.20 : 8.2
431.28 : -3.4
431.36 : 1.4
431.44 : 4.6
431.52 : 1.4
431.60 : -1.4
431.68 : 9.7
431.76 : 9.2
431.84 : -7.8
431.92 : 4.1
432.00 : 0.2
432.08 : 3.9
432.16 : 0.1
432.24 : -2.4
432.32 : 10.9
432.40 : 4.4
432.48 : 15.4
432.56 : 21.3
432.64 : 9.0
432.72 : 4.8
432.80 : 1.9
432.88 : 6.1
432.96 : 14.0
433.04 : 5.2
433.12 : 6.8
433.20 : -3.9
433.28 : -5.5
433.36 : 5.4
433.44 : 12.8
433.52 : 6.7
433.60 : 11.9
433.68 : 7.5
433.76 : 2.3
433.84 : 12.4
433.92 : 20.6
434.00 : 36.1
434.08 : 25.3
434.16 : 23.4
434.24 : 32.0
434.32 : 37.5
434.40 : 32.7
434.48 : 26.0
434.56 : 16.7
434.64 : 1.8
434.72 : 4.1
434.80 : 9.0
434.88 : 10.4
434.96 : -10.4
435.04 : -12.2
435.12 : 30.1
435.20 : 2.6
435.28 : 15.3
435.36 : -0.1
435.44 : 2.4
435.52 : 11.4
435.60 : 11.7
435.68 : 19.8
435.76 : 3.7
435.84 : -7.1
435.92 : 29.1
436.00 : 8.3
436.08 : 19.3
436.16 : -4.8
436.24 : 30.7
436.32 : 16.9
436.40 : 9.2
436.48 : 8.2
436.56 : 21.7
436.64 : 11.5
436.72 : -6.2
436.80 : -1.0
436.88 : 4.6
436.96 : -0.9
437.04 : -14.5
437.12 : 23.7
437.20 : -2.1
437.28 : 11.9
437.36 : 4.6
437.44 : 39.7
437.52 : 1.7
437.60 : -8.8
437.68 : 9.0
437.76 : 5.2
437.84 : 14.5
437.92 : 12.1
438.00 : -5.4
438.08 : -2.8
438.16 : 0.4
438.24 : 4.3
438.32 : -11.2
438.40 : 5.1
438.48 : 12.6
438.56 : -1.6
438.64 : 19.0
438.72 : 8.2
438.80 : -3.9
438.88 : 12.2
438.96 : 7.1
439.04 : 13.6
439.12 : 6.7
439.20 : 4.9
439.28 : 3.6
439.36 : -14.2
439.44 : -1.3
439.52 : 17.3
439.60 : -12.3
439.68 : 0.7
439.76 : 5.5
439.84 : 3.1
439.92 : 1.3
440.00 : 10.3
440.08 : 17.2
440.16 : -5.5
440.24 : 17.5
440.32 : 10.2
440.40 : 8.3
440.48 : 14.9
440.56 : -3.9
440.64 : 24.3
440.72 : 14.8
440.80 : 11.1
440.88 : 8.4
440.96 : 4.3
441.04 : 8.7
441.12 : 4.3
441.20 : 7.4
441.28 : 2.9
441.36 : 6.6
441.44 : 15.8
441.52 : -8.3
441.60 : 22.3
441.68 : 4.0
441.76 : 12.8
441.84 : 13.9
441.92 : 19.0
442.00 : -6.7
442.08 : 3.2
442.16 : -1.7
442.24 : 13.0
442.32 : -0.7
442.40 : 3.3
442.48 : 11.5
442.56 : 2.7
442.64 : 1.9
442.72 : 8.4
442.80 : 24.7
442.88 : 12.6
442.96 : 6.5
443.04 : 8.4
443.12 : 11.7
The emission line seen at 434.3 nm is [O II] 3727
